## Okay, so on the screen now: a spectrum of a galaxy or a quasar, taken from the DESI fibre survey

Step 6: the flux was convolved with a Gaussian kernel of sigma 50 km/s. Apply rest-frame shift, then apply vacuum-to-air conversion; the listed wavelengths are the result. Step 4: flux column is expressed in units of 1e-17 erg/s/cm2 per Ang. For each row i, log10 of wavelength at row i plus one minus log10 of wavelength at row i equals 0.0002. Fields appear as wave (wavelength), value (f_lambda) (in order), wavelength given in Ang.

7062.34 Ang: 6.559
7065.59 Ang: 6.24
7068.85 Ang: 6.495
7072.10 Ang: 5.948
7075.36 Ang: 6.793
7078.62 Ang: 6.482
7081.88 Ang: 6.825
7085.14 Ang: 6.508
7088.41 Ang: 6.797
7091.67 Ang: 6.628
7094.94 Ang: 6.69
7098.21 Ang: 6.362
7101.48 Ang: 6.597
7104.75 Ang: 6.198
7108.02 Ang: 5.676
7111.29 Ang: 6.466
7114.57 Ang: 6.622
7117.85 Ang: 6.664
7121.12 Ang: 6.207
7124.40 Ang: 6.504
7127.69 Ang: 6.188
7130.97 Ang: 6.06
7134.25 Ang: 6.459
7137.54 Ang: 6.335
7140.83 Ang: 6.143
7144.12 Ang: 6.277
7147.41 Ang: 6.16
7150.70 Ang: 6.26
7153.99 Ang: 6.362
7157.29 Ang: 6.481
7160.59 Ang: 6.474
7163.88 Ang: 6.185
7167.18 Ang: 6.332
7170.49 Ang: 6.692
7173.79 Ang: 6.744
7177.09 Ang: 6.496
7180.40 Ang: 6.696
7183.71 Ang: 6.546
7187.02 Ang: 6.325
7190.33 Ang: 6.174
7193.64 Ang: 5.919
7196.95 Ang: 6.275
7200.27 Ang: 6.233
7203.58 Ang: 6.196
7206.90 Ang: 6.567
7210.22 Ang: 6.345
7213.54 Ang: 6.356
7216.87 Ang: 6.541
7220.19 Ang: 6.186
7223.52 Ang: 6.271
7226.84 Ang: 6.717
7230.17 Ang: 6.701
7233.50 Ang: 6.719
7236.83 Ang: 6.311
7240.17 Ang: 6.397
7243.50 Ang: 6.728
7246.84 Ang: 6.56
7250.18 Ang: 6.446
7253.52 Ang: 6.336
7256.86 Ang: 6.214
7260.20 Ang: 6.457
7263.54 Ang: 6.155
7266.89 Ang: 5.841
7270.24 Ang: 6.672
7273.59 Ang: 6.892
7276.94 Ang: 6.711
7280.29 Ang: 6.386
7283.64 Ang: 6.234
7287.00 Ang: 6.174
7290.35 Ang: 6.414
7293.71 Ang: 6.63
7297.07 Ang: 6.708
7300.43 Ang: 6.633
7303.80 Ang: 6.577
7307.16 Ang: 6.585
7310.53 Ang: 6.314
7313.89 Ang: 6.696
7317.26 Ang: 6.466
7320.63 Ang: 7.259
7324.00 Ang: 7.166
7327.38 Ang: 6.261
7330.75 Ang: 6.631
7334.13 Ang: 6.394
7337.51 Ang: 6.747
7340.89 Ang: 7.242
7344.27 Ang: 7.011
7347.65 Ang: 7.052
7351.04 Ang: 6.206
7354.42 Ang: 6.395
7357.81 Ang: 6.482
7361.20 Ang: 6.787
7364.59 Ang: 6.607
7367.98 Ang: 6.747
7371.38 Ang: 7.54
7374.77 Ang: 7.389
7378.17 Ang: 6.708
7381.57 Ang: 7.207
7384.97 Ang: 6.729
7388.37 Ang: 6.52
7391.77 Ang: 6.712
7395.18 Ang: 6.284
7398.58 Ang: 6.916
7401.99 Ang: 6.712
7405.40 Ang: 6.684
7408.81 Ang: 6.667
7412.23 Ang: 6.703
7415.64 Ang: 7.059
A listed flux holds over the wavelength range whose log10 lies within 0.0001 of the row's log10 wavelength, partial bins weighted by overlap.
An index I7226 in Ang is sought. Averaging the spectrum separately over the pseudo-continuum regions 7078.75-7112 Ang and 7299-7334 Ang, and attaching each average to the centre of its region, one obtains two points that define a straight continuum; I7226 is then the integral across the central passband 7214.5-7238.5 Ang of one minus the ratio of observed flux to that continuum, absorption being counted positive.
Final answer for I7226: 0.3 Ang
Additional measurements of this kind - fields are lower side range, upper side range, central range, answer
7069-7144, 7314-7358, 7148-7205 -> 1.2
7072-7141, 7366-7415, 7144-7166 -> 0.6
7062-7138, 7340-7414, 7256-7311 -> 1.7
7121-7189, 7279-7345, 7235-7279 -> 0.7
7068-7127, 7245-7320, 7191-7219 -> 0.7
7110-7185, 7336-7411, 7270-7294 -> 0.5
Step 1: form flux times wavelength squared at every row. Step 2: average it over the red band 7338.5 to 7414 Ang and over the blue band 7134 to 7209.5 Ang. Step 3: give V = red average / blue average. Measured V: 1.1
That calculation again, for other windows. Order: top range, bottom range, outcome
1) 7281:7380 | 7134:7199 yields 1.10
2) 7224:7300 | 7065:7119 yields 1.05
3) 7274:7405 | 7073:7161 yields 1.11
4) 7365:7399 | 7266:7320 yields 1.08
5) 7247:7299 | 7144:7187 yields 1.03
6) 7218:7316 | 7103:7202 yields 1.05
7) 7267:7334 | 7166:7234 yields 1.05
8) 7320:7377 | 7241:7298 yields 1.08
